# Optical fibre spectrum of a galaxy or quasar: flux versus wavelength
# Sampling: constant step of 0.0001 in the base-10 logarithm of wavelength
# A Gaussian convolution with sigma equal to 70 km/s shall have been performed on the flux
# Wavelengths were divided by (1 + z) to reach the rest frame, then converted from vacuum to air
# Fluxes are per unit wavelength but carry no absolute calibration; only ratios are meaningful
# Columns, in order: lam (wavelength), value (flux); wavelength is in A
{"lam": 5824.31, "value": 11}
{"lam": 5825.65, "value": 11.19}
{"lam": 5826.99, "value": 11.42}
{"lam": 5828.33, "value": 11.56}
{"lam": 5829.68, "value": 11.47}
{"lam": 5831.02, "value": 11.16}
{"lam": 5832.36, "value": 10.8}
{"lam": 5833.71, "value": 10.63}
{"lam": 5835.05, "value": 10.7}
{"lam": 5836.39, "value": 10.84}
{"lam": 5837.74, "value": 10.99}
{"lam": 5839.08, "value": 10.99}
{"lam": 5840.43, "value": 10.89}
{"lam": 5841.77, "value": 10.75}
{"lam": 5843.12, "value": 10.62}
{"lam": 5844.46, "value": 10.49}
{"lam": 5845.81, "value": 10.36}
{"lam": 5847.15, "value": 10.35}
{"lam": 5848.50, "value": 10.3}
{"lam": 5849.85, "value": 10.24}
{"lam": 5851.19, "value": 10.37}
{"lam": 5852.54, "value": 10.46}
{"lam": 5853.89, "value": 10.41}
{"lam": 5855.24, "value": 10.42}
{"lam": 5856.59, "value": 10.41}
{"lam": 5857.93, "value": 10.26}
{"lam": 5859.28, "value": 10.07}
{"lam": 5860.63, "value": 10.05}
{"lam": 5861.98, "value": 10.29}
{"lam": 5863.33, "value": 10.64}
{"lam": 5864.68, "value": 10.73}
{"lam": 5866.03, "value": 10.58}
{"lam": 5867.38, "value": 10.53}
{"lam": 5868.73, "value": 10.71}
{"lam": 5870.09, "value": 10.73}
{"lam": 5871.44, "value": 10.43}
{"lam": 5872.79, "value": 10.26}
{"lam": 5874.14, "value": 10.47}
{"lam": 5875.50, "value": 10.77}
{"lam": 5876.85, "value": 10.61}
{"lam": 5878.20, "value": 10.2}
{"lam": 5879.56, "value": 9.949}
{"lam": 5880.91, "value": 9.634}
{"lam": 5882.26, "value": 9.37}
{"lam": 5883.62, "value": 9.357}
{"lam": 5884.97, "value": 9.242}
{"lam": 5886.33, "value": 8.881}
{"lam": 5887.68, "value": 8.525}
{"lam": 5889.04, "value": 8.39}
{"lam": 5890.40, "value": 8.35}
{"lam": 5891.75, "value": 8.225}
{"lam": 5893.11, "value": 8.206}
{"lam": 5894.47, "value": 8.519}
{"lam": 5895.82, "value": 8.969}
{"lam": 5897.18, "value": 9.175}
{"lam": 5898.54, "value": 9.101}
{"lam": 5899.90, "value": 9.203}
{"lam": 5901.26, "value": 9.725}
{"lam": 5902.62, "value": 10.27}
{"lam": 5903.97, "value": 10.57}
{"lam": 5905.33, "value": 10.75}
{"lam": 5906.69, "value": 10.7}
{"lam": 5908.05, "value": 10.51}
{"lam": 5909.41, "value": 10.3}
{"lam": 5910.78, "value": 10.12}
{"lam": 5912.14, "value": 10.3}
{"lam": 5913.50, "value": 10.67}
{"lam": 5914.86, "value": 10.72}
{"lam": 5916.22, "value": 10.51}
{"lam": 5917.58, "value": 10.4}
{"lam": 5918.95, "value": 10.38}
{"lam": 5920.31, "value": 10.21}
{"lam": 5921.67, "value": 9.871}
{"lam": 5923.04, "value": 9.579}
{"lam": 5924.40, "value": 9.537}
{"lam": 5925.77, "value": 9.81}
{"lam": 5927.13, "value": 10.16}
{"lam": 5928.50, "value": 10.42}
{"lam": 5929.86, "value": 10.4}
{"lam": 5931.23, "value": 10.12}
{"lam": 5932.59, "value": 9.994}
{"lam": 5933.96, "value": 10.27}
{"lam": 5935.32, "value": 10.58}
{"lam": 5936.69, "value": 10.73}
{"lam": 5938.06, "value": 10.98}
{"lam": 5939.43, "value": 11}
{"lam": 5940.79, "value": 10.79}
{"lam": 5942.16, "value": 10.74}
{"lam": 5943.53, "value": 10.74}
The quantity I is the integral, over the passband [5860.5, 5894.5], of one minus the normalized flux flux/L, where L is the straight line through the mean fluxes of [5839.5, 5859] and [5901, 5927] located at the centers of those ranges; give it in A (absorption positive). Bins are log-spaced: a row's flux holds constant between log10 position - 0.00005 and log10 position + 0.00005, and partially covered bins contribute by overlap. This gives 1.97 A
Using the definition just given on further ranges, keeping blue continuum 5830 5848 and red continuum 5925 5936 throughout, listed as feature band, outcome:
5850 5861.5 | 0.38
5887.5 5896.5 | 1.71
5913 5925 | 0.09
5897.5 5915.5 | 0.26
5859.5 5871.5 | 0.10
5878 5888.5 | 1.15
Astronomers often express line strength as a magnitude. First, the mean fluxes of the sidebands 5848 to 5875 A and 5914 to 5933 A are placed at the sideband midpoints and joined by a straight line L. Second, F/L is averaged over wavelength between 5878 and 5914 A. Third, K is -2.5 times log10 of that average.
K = 0.08 mag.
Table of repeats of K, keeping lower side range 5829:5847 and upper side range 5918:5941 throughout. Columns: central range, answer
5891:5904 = 0.15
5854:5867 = 0.03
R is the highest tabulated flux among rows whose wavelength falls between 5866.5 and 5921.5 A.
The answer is 10.77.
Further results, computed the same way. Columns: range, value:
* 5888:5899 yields 9.175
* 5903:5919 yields 10.75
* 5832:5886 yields 10.99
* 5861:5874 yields 10.73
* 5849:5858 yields 10.46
